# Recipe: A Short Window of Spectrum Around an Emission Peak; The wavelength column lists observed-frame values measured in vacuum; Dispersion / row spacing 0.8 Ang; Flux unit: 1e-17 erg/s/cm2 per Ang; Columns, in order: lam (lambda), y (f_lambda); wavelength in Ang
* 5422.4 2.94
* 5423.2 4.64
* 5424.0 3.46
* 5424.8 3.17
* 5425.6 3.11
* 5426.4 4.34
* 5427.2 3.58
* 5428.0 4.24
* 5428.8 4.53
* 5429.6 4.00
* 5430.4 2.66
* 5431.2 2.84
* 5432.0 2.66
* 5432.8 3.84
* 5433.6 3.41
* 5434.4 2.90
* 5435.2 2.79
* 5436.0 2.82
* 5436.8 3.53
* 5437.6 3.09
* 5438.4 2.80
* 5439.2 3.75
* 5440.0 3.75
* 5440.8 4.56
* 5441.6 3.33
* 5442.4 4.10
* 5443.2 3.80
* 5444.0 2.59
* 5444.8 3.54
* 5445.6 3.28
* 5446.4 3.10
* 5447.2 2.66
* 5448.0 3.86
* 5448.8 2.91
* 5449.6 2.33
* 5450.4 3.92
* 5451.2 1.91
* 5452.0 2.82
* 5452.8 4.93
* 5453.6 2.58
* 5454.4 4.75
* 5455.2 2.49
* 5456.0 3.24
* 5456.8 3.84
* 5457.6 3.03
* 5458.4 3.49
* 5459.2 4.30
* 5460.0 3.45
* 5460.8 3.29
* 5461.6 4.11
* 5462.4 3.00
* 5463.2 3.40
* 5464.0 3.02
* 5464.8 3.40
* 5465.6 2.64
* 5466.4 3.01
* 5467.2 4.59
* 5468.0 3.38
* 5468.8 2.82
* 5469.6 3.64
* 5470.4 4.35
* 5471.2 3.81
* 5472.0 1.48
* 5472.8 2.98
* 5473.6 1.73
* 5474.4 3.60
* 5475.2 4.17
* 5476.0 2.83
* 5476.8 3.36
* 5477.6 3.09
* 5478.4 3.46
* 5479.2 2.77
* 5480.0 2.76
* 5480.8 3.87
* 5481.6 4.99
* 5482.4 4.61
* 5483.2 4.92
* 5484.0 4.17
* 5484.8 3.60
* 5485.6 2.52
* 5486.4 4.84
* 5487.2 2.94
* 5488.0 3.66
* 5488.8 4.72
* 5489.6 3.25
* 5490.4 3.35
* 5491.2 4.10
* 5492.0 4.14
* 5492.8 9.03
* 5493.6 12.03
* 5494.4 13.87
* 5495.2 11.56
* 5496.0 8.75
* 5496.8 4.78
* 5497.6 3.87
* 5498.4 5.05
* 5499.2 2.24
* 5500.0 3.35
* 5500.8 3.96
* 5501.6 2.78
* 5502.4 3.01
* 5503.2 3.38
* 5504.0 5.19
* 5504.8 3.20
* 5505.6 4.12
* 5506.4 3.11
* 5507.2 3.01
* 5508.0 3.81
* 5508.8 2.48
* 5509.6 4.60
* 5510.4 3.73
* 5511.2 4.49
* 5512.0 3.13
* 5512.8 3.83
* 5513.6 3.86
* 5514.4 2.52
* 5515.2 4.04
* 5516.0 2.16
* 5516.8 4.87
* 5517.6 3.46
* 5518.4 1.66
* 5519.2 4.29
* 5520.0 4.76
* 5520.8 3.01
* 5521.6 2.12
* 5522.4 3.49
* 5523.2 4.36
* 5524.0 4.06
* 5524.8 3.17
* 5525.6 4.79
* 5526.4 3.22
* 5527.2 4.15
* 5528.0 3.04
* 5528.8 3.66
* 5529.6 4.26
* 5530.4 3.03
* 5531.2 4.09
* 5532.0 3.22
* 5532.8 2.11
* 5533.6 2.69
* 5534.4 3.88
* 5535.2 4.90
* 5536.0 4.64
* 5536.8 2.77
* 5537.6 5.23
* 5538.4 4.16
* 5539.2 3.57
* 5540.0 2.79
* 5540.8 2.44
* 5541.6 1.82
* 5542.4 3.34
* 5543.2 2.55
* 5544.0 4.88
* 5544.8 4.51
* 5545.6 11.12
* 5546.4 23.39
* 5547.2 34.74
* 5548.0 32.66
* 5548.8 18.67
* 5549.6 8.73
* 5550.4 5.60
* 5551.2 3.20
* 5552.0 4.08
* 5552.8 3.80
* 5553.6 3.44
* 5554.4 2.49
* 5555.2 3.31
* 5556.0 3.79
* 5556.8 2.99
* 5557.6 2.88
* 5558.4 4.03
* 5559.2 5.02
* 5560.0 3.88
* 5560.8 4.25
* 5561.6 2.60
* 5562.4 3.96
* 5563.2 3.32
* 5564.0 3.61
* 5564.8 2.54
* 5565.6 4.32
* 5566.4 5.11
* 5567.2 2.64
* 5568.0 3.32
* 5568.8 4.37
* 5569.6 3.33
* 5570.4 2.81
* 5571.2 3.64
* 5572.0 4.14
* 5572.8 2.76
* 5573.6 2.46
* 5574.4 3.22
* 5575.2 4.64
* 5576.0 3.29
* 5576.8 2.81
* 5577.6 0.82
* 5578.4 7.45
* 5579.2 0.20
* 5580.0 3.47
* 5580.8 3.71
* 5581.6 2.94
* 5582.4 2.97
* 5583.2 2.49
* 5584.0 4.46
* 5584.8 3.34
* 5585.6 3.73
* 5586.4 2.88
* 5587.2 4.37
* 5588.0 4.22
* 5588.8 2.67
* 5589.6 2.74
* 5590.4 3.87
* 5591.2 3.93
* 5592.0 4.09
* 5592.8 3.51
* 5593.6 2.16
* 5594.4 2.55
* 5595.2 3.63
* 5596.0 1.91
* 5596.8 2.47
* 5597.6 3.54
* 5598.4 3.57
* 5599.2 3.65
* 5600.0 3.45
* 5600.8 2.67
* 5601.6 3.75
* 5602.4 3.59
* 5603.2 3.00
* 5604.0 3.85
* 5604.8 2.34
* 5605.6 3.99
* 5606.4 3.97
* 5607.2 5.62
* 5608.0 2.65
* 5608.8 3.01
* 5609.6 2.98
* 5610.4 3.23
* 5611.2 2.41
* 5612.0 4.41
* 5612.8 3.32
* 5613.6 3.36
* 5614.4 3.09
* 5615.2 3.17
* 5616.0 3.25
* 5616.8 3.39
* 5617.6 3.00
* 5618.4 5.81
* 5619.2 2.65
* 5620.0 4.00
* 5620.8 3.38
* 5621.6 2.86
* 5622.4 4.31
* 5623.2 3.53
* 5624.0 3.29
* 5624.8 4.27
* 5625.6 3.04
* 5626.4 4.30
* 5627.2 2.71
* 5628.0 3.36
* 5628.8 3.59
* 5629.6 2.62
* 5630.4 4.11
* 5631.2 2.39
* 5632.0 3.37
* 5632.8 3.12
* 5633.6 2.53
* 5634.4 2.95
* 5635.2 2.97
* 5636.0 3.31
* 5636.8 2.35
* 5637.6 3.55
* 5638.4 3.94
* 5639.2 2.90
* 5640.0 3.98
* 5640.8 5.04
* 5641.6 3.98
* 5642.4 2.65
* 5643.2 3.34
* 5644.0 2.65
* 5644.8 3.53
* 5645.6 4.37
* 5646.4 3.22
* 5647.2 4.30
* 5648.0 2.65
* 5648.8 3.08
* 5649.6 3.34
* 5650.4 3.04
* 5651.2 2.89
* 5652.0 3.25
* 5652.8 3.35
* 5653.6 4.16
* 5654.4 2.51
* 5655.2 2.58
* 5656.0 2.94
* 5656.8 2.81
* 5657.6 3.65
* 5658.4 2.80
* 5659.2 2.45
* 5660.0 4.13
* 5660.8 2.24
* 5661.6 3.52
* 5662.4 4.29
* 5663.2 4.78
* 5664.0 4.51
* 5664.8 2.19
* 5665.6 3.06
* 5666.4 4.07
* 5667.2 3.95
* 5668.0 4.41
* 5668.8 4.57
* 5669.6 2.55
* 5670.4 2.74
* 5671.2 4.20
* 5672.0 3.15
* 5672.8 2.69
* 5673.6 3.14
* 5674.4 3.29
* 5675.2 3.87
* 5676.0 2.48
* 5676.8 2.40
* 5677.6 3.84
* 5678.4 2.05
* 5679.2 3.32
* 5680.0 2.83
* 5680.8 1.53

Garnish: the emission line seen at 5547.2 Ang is [O III] 5007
